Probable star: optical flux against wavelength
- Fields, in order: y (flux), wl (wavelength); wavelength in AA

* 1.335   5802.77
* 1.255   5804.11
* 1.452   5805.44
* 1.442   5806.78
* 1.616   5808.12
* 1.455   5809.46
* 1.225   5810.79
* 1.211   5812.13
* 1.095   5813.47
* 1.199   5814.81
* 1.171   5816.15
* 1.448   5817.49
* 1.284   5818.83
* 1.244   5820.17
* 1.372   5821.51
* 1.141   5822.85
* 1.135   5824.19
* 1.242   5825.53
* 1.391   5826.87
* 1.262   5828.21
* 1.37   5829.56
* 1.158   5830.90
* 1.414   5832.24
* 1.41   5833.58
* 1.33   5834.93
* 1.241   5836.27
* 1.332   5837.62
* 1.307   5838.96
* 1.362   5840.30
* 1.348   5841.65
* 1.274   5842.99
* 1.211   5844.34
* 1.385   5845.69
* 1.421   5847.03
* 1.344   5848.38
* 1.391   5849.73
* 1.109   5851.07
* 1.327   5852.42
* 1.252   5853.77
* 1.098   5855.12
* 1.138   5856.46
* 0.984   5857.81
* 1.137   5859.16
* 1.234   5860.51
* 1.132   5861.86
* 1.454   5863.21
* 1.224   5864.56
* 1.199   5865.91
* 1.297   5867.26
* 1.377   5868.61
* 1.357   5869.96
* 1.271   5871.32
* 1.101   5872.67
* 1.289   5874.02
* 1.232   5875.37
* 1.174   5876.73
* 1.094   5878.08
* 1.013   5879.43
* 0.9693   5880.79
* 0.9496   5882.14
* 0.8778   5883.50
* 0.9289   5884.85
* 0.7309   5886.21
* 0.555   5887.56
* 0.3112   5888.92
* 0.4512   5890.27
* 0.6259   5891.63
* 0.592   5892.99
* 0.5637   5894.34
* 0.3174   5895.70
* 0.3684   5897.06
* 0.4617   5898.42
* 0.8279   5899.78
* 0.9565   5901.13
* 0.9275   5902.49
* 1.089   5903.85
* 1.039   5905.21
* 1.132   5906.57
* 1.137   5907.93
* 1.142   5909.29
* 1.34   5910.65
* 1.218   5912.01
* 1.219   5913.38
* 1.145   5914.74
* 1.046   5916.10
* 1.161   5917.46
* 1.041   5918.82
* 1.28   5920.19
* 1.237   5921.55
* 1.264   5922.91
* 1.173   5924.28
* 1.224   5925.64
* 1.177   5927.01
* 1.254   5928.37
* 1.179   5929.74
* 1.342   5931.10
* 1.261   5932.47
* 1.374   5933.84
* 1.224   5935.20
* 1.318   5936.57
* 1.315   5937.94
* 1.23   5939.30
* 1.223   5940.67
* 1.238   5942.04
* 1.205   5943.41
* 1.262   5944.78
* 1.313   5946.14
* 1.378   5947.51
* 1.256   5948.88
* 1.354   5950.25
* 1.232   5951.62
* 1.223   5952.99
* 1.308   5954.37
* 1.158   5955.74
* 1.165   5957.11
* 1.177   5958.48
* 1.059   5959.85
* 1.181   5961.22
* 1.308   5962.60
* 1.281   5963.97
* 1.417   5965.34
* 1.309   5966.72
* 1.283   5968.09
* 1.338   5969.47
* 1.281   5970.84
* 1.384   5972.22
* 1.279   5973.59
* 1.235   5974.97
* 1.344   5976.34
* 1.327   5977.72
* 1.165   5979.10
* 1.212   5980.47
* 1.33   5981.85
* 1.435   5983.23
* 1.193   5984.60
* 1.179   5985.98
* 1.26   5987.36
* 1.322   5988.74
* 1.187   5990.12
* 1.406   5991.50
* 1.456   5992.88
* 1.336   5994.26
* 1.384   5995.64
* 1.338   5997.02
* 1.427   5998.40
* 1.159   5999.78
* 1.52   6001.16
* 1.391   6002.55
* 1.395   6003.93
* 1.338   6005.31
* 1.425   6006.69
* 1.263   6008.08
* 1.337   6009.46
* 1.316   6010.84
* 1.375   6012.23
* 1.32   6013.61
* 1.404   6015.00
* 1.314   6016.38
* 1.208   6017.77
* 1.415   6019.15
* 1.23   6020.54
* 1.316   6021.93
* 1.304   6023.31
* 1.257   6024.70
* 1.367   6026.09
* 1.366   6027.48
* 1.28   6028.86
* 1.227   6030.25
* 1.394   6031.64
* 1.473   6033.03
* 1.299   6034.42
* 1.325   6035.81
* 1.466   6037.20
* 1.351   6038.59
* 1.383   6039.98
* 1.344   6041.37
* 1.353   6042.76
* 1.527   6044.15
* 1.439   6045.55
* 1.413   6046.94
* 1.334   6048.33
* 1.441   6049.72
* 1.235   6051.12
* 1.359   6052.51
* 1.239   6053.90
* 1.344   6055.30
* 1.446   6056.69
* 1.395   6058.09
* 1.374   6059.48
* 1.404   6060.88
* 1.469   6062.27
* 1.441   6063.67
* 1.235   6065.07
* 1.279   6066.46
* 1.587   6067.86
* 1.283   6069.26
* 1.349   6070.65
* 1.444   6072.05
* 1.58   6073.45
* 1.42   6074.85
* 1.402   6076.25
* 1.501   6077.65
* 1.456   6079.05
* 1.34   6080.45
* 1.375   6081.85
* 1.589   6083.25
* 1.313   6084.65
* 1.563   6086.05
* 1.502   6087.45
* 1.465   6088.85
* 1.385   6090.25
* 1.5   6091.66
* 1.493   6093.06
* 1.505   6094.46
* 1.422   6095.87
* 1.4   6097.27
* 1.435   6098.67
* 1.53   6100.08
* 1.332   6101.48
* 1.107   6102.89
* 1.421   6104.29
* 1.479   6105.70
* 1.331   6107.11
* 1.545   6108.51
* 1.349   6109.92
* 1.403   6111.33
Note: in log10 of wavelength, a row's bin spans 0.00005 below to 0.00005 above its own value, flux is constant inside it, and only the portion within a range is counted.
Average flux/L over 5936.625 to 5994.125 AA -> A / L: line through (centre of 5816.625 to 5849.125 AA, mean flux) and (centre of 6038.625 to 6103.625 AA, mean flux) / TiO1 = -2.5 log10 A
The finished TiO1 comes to 0.073 mag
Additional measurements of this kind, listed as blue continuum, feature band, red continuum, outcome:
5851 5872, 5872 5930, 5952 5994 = 0.27 mag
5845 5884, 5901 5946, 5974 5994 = 0.04 mag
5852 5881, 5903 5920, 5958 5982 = 0.08 mag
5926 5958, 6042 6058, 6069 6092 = 0.02 mag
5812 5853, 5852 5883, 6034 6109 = 0.11 mag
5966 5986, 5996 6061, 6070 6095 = 0.01 mag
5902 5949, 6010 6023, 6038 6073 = 0.01 mag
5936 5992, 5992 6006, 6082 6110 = -0.05 mag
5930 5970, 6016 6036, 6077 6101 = 0.04 mag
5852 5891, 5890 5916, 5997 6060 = 0.27 mag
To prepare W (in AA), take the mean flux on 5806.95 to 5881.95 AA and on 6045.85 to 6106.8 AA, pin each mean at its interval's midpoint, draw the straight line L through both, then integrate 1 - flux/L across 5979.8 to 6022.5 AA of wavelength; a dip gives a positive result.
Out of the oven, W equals 0.98 AA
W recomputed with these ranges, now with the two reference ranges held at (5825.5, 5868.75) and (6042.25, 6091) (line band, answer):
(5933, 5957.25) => 1.23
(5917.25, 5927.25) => 0.94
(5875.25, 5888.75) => 3.96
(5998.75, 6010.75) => 0.15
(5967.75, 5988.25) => 1.08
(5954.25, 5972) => 1.23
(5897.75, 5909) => 3.07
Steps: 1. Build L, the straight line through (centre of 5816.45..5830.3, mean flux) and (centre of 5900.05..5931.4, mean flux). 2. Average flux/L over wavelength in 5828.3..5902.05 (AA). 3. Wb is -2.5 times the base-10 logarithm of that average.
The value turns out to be 0.144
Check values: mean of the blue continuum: 1.29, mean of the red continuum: 1.16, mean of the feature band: 1.08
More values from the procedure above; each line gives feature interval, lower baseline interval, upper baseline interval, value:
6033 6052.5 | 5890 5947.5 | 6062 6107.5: -0.037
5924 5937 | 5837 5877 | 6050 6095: 0.050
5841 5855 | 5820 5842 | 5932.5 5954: -0.002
